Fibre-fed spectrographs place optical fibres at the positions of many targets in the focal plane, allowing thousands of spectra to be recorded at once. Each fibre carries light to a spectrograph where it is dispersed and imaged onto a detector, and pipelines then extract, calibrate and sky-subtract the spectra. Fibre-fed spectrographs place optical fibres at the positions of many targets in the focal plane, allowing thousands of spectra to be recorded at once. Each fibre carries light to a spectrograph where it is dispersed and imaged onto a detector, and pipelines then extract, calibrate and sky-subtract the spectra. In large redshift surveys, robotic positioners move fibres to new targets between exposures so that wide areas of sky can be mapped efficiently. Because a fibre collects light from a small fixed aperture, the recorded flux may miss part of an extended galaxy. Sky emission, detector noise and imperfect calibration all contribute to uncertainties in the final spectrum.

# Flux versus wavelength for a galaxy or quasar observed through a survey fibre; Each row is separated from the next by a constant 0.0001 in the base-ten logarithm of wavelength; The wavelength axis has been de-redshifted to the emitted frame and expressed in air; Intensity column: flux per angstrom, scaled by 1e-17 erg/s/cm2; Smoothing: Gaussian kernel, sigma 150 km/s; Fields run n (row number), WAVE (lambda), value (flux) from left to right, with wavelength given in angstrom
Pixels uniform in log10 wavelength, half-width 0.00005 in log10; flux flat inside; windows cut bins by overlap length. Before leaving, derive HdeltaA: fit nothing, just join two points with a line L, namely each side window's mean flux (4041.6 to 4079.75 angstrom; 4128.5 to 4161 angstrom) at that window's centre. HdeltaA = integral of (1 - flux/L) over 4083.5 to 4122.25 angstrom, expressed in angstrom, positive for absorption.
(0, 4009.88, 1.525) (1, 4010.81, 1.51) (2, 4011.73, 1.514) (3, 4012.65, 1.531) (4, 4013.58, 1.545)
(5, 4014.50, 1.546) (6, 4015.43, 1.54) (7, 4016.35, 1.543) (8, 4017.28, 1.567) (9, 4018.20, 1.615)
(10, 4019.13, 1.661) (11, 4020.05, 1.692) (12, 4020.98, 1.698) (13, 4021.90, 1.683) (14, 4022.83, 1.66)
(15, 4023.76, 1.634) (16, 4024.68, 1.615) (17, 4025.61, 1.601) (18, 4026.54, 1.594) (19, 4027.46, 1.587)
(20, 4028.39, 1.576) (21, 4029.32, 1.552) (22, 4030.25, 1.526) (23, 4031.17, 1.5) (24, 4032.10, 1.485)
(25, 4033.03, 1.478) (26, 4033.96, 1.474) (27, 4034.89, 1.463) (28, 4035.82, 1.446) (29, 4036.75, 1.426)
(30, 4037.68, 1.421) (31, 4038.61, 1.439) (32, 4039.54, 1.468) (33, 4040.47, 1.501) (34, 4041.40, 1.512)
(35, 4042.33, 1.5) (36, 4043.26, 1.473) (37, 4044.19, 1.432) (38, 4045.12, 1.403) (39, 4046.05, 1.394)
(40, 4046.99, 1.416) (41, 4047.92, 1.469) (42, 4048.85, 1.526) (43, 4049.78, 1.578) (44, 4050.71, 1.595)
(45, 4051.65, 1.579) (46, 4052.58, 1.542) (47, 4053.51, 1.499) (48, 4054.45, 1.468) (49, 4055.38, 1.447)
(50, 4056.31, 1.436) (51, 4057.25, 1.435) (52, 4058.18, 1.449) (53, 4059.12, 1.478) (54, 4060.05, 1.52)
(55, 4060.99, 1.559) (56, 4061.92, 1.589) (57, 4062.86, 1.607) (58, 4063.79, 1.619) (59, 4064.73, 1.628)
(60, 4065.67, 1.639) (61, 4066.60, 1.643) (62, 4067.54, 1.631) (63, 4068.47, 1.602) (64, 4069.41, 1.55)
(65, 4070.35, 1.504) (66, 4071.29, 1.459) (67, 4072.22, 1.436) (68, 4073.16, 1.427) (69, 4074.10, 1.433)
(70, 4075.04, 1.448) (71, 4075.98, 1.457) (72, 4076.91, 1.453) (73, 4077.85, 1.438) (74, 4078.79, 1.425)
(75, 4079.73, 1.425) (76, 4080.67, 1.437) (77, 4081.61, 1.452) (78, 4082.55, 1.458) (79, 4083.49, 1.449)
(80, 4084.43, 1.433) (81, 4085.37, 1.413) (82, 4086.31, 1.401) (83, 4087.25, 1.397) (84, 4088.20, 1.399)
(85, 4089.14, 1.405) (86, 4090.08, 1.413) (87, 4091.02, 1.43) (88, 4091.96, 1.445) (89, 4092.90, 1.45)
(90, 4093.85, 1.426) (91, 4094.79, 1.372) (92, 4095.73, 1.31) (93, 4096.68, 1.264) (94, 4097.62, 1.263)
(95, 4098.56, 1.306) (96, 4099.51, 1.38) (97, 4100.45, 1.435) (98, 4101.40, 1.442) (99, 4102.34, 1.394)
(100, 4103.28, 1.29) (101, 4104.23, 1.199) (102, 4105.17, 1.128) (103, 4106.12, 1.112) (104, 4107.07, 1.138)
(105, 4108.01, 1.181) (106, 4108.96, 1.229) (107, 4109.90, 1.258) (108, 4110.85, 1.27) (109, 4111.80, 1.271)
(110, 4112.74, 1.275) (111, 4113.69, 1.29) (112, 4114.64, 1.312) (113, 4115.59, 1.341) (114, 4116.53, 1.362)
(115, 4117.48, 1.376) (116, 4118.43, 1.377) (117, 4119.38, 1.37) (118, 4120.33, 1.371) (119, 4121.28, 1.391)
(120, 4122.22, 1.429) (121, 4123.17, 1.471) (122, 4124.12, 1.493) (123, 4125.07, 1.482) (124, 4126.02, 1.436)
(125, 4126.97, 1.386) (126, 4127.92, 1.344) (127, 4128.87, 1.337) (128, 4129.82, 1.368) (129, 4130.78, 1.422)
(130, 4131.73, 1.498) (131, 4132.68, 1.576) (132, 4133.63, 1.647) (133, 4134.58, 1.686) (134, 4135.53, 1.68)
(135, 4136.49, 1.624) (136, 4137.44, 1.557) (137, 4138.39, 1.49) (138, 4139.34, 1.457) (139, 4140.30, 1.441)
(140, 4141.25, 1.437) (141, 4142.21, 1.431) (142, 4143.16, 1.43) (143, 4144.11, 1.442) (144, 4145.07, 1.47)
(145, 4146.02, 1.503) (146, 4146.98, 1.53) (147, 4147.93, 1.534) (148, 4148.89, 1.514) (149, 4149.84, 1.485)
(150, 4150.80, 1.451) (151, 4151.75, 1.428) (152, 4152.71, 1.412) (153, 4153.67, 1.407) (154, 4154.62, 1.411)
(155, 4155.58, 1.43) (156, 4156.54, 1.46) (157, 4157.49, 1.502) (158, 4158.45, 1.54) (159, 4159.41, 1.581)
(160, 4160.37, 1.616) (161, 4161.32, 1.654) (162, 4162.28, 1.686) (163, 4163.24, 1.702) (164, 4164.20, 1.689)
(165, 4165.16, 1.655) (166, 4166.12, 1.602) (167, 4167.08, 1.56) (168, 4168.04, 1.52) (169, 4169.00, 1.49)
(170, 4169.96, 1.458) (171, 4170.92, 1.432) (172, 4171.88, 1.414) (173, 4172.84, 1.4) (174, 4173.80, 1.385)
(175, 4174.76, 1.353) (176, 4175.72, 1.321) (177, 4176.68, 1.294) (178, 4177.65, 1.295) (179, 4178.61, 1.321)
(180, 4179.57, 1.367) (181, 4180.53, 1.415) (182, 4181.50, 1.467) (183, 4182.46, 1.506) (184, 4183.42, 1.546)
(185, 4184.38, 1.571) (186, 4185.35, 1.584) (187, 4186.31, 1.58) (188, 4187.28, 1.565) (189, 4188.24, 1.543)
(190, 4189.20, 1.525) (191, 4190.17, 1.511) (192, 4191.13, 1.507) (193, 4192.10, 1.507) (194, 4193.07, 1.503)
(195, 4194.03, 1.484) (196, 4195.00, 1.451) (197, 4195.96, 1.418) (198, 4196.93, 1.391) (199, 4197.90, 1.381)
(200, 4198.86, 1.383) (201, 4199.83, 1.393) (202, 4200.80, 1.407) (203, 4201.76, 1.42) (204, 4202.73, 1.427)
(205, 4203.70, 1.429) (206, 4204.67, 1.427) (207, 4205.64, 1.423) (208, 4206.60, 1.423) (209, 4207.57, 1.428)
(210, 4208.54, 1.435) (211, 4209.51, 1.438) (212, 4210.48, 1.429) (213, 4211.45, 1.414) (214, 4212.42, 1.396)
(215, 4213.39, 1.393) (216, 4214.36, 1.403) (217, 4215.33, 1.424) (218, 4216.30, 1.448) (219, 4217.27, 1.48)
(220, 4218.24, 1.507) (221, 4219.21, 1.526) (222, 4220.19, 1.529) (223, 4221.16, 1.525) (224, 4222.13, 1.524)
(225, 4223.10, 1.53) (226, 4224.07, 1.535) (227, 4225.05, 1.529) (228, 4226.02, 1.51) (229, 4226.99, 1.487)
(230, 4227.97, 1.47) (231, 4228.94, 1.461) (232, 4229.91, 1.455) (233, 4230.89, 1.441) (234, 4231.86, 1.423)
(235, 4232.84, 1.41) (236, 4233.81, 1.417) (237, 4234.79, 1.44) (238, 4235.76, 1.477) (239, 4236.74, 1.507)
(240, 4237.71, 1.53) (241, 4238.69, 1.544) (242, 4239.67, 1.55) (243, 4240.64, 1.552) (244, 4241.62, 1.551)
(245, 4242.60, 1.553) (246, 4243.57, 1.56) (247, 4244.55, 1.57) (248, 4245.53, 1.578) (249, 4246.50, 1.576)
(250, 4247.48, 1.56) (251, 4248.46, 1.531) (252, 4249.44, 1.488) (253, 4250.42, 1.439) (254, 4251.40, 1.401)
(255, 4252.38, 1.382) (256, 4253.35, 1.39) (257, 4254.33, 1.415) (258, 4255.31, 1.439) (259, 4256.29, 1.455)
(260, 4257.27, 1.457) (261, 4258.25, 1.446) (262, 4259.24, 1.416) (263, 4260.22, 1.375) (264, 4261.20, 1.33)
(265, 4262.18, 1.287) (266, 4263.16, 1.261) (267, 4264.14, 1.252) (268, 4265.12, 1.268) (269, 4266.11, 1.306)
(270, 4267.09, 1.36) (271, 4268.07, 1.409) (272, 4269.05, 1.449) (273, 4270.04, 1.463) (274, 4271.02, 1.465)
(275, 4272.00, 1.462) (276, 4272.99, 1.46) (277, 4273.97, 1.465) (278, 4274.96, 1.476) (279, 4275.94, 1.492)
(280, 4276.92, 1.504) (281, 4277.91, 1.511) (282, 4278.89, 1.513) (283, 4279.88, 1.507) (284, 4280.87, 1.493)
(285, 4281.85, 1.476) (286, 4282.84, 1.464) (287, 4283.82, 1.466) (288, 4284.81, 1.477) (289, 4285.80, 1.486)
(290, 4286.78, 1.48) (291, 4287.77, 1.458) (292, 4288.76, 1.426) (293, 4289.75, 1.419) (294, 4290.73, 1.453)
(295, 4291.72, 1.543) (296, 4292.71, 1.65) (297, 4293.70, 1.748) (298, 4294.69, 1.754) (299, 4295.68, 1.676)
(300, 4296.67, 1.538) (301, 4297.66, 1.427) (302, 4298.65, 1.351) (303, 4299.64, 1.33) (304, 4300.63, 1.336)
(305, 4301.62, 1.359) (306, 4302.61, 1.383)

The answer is 4.2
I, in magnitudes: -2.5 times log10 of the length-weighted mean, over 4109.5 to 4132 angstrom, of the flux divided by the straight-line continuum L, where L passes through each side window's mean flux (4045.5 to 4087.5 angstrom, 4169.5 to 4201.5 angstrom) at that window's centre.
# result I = 0.077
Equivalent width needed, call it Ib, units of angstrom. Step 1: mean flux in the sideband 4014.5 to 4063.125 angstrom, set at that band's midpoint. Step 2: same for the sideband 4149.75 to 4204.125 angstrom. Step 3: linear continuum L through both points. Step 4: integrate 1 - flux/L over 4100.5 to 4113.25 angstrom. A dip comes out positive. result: 2.1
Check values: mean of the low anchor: 1.53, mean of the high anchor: 1.48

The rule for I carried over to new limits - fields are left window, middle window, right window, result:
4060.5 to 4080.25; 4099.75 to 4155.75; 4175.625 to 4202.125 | 0.06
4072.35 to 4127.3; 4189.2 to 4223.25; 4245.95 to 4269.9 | -0.04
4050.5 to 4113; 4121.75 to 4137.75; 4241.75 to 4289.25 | -0.05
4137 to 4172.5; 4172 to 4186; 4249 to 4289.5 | 0.05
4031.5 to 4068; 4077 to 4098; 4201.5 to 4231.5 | 0.07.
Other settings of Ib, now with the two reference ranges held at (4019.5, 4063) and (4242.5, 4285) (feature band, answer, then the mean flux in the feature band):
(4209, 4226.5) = -0.2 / 1.47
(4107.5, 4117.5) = 1.4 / 1.28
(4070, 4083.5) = 0.5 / 1.45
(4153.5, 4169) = -0.9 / 1.56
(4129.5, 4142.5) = -0.3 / 1.52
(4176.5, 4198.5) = 0.0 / 1.47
